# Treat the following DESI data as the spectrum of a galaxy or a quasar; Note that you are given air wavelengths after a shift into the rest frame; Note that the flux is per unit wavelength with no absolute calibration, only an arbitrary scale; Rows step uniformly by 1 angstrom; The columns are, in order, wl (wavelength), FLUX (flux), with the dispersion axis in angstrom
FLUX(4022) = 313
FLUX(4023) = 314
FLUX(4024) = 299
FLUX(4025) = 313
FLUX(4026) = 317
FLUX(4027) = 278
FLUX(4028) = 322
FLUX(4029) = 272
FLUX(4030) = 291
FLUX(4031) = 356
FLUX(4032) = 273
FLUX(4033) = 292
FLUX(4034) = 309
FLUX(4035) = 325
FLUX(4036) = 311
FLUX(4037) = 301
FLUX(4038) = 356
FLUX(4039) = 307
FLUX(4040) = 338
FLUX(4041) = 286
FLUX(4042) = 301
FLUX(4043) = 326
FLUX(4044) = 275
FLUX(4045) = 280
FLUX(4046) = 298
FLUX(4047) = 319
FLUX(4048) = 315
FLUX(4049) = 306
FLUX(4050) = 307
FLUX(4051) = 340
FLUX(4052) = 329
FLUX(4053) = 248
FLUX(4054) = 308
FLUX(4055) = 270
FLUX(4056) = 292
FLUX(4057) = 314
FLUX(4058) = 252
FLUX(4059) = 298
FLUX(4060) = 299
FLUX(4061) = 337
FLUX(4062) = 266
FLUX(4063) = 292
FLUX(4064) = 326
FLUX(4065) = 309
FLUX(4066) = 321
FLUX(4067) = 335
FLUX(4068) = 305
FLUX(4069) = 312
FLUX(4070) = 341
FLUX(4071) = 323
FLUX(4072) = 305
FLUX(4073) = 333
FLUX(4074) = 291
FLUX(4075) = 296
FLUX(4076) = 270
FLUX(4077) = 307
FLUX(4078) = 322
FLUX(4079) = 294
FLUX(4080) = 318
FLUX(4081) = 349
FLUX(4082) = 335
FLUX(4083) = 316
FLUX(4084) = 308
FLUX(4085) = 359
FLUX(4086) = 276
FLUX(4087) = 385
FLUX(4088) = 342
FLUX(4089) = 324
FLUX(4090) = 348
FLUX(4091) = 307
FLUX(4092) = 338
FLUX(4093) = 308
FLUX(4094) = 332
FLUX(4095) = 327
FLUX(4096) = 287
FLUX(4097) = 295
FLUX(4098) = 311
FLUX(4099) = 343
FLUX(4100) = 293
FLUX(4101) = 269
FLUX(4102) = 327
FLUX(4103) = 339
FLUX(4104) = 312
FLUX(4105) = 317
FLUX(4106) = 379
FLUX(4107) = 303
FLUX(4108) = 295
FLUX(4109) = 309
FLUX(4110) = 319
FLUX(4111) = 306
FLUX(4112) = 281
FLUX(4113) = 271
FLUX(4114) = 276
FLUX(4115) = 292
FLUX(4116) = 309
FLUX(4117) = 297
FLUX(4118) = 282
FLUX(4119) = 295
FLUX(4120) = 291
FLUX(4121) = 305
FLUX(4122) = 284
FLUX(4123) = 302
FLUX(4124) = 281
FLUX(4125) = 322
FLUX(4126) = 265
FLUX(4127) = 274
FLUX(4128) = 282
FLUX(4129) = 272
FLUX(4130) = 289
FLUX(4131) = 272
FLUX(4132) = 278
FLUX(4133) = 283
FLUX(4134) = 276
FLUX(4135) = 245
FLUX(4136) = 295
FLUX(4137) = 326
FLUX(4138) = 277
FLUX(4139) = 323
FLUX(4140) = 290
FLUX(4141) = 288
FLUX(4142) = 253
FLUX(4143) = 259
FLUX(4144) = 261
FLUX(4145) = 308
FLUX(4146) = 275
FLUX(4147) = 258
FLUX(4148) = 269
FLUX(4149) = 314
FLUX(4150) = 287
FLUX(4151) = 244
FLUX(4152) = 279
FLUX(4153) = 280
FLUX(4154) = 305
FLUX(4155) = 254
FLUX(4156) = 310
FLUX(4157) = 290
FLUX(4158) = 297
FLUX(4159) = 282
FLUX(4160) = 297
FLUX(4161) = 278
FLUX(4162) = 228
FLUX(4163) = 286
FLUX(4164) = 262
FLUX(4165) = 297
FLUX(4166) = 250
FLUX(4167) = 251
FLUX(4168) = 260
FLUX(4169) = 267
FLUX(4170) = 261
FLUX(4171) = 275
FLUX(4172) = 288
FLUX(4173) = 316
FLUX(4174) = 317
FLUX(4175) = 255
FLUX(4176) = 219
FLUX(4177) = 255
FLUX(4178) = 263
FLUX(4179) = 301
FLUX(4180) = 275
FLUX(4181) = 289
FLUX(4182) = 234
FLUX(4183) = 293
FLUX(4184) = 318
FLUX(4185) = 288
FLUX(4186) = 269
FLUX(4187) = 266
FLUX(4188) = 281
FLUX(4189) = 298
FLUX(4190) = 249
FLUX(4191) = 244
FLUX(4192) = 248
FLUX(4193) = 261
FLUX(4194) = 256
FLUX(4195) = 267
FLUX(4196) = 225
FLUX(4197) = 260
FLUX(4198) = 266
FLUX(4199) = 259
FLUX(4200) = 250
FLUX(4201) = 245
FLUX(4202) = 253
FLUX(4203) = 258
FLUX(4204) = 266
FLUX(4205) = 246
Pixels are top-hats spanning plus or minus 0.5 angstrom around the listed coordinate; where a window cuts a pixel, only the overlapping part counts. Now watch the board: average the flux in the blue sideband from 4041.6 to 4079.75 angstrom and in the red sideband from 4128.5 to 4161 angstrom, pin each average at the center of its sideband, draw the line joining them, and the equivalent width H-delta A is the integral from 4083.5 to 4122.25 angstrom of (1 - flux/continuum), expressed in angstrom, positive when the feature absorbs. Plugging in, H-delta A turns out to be -2.4 angstrom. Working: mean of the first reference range 304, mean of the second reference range 282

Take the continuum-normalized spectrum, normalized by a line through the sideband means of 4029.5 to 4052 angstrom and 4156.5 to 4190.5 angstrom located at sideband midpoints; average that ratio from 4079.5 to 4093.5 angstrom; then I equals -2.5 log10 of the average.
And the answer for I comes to -0.11 mag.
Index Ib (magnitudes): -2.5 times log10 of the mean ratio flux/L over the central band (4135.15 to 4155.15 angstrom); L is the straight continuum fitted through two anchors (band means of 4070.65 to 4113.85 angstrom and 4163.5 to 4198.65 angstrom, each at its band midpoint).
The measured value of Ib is 0.02 mag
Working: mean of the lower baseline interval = 315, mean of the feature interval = 282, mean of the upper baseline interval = 269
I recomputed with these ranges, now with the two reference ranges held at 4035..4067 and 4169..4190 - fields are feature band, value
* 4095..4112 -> -0.067 mag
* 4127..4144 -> 0.022 mag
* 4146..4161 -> -0.001 mag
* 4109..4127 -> -0.009 mag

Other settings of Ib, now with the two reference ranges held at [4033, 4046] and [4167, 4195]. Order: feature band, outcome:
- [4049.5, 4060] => 0.03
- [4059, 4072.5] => -0.04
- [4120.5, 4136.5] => 0.01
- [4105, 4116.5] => -0.05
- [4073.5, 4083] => -0.04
